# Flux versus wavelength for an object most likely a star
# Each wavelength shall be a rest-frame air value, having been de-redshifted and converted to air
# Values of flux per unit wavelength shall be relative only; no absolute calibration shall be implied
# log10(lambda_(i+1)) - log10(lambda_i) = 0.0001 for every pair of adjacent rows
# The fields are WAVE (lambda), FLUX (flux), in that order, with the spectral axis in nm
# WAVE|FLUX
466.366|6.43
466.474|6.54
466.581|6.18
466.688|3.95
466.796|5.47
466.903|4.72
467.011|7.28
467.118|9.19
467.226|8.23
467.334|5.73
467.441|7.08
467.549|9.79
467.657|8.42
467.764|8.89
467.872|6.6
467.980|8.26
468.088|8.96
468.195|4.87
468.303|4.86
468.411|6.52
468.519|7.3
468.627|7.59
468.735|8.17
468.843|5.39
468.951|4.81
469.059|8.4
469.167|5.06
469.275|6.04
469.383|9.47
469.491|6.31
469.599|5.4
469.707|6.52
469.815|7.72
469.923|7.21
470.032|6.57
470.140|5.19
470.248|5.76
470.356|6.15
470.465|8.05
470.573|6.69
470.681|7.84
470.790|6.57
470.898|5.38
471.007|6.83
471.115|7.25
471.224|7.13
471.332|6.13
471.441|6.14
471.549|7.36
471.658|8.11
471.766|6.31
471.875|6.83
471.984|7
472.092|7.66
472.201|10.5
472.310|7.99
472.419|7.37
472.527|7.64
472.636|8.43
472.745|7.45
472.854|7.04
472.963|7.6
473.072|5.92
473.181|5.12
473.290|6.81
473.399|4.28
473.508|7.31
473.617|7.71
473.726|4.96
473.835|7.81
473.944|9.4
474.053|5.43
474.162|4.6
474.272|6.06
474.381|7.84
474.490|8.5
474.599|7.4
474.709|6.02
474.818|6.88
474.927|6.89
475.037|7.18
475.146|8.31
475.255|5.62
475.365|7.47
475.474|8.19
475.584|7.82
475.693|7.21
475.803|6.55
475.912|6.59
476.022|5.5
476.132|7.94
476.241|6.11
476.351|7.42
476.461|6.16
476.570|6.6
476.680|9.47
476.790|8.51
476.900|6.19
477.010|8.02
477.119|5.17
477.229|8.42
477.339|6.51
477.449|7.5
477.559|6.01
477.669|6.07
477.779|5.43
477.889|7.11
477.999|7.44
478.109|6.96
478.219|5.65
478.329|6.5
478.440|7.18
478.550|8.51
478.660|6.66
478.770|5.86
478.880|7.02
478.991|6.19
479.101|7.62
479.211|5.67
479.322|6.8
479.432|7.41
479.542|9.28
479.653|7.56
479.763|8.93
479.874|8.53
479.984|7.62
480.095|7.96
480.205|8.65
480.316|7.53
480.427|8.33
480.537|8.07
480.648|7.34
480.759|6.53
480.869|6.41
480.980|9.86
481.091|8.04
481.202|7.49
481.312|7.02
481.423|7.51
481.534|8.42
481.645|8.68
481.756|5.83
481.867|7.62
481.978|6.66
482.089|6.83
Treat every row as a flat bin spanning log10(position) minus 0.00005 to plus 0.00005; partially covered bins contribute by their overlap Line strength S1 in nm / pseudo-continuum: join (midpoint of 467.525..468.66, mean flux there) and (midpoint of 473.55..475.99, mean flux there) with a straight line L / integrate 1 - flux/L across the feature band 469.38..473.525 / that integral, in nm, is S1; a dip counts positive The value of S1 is 0.16 nm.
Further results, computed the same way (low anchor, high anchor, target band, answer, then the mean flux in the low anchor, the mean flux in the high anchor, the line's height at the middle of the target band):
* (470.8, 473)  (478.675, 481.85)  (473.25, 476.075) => 0.20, 7.29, 7.57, 7.38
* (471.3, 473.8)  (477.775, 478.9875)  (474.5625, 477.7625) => -0.06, 7.04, 6.79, 6.88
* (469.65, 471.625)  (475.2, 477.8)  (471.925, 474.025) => -0.13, 6.71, 6.96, 6.81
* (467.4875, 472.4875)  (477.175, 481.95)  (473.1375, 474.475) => 0.12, 7.03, 7.34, 7.15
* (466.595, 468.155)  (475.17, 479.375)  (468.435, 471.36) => 0.19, 7.28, 6.9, 7.18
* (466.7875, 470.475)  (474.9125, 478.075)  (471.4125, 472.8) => -0.13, 6.92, 7.01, 6.96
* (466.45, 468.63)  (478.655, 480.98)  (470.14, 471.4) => 0.08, 6.97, 7.5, 7.11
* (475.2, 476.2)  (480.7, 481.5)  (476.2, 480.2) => 0.07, 6.98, 7.58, 7.26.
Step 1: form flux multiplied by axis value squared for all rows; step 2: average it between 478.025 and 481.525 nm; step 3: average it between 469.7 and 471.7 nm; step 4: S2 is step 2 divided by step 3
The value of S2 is 1.15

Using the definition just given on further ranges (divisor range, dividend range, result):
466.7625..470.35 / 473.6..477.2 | 1.05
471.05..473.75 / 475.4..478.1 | 1.01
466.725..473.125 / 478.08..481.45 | 1.10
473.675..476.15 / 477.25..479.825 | 1.02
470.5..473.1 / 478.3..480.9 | 1.06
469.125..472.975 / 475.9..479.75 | 1.02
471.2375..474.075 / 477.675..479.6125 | 0.99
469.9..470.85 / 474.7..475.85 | 1.10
